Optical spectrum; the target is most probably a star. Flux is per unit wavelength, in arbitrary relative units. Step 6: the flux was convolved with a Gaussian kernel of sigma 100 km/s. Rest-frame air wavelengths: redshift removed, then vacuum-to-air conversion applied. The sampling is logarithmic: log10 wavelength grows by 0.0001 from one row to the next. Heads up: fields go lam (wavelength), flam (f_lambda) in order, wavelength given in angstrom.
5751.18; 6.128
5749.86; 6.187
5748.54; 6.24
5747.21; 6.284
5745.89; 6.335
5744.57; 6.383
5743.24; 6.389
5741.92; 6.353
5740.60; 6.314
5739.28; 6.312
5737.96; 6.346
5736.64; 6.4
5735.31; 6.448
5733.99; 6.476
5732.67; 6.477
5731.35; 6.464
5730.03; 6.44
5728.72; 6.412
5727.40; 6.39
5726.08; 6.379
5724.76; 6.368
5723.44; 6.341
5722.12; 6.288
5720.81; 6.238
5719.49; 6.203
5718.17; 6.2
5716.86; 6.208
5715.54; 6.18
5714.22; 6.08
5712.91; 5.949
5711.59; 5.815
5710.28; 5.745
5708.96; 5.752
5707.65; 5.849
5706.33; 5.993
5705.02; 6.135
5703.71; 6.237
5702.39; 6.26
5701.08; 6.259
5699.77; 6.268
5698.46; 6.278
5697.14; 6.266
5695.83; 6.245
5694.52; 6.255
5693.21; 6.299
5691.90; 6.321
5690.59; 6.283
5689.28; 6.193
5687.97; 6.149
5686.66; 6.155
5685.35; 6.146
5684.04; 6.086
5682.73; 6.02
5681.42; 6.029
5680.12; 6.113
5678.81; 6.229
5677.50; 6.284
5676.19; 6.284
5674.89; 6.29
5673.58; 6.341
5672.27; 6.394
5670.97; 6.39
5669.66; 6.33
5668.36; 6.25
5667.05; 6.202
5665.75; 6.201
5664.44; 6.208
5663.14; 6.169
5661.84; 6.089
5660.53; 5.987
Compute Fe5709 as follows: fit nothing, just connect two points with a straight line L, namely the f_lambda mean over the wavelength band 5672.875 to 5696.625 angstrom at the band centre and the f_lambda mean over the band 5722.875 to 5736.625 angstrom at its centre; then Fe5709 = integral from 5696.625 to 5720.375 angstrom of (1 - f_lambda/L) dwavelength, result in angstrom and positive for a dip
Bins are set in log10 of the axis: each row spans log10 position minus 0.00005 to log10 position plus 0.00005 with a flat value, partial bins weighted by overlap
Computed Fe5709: 0.8 angstrom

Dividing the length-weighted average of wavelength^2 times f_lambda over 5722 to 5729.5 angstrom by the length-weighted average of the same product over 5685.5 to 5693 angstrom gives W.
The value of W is 1.0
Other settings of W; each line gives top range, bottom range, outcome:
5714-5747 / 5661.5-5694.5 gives 1.04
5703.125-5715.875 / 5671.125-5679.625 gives 0.96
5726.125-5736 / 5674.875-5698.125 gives 1.05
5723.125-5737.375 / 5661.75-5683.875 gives 1.05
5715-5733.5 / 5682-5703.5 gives 1.03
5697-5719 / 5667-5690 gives 0.99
